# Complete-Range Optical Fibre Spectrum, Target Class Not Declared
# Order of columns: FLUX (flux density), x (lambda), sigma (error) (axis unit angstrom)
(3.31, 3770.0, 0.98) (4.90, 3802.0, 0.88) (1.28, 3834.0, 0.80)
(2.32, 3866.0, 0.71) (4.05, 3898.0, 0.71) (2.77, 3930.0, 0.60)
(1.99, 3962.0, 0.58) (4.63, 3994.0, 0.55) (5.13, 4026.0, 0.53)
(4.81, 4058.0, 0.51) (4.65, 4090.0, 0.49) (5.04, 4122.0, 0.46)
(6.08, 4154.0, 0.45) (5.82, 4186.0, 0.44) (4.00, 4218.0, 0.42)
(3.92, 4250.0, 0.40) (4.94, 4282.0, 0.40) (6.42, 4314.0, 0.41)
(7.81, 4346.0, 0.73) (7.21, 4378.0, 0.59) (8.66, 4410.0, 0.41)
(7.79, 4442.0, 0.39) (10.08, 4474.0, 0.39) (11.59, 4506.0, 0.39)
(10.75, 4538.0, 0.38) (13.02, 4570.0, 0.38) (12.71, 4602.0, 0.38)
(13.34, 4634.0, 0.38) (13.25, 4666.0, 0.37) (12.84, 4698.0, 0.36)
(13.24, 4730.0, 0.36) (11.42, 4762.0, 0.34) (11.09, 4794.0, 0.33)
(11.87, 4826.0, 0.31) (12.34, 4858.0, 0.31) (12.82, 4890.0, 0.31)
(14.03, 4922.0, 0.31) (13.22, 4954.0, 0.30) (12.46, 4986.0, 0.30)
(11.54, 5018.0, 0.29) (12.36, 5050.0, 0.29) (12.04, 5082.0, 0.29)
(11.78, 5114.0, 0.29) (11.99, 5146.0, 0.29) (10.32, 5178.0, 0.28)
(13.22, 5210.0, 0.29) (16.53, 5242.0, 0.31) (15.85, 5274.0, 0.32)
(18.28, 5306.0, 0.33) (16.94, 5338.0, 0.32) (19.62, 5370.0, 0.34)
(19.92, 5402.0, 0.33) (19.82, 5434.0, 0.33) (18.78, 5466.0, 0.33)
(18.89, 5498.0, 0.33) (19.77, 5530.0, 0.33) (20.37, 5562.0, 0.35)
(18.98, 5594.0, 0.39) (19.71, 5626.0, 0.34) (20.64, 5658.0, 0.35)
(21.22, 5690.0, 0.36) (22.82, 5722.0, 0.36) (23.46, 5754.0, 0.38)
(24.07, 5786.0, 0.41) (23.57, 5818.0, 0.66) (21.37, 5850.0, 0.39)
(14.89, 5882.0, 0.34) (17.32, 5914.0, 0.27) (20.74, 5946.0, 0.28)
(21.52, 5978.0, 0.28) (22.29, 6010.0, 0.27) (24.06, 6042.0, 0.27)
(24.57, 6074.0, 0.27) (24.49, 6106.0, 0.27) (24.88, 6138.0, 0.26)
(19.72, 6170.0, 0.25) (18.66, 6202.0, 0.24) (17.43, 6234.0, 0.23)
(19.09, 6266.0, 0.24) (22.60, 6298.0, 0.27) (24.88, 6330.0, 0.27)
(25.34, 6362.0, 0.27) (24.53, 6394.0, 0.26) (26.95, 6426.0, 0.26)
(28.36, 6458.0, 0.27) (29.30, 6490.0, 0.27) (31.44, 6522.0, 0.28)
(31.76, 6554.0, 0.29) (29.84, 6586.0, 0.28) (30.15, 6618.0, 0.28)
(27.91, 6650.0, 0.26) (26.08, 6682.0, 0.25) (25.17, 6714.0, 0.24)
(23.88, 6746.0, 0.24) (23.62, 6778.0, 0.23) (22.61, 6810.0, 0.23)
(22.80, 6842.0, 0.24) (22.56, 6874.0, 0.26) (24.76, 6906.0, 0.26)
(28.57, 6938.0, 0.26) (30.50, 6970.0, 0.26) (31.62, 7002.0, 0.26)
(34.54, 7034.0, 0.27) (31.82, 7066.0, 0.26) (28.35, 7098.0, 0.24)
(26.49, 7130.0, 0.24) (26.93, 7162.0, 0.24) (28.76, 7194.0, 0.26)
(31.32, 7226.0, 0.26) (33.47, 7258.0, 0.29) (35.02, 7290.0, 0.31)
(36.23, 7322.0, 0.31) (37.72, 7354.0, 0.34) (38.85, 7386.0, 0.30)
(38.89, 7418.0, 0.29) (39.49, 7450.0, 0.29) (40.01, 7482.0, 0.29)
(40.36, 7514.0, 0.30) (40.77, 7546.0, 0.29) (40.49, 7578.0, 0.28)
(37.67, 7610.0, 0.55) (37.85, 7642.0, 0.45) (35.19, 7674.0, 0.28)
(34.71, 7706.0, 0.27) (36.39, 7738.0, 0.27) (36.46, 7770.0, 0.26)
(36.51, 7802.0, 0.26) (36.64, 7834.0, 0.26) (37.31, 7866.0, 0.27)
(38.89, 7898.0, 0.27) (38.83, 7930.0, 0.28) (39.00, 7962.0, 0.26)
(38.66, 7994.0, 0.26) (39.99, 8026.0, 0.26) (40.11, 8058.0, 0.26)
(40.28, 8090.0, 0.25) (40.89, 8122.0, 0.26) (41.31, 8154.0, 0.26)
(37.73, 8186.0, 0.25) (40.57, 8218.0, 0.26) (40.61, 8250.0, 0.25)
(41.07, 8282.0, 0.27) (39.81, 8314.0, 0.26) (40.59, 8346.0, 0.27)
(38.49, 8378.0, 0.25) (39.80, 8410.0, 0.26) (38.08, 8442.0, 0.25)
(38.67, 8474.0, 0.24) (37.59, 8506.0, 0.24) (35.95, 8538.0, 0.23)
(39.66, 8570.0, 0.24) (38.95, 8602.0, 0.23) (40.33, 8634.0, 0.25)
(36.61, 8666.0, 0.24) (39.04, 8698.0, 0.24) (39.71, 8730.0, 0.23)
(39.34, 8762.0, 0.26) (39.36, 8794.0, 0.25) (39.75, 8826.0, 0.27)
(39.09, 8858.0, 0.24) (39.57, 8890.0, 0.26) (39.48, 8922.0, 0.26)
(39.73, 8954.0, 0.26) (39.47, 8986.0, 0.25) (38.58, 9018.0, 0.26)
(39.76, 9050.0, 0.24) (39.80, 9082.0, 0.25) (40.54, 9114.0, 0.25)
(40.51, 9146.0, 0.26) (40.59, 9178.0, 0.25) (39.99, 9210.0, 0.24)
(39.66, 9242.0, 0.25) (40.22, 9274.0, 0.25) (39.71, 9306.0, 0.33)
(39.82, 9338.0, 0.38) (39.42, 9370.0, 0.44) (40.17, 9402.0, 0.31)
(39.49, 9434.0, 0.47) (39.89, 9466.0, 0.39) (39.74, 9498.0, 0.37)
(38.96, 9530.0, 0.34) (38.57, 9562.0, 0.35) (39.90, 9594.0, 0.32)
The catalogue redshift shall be 0.00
